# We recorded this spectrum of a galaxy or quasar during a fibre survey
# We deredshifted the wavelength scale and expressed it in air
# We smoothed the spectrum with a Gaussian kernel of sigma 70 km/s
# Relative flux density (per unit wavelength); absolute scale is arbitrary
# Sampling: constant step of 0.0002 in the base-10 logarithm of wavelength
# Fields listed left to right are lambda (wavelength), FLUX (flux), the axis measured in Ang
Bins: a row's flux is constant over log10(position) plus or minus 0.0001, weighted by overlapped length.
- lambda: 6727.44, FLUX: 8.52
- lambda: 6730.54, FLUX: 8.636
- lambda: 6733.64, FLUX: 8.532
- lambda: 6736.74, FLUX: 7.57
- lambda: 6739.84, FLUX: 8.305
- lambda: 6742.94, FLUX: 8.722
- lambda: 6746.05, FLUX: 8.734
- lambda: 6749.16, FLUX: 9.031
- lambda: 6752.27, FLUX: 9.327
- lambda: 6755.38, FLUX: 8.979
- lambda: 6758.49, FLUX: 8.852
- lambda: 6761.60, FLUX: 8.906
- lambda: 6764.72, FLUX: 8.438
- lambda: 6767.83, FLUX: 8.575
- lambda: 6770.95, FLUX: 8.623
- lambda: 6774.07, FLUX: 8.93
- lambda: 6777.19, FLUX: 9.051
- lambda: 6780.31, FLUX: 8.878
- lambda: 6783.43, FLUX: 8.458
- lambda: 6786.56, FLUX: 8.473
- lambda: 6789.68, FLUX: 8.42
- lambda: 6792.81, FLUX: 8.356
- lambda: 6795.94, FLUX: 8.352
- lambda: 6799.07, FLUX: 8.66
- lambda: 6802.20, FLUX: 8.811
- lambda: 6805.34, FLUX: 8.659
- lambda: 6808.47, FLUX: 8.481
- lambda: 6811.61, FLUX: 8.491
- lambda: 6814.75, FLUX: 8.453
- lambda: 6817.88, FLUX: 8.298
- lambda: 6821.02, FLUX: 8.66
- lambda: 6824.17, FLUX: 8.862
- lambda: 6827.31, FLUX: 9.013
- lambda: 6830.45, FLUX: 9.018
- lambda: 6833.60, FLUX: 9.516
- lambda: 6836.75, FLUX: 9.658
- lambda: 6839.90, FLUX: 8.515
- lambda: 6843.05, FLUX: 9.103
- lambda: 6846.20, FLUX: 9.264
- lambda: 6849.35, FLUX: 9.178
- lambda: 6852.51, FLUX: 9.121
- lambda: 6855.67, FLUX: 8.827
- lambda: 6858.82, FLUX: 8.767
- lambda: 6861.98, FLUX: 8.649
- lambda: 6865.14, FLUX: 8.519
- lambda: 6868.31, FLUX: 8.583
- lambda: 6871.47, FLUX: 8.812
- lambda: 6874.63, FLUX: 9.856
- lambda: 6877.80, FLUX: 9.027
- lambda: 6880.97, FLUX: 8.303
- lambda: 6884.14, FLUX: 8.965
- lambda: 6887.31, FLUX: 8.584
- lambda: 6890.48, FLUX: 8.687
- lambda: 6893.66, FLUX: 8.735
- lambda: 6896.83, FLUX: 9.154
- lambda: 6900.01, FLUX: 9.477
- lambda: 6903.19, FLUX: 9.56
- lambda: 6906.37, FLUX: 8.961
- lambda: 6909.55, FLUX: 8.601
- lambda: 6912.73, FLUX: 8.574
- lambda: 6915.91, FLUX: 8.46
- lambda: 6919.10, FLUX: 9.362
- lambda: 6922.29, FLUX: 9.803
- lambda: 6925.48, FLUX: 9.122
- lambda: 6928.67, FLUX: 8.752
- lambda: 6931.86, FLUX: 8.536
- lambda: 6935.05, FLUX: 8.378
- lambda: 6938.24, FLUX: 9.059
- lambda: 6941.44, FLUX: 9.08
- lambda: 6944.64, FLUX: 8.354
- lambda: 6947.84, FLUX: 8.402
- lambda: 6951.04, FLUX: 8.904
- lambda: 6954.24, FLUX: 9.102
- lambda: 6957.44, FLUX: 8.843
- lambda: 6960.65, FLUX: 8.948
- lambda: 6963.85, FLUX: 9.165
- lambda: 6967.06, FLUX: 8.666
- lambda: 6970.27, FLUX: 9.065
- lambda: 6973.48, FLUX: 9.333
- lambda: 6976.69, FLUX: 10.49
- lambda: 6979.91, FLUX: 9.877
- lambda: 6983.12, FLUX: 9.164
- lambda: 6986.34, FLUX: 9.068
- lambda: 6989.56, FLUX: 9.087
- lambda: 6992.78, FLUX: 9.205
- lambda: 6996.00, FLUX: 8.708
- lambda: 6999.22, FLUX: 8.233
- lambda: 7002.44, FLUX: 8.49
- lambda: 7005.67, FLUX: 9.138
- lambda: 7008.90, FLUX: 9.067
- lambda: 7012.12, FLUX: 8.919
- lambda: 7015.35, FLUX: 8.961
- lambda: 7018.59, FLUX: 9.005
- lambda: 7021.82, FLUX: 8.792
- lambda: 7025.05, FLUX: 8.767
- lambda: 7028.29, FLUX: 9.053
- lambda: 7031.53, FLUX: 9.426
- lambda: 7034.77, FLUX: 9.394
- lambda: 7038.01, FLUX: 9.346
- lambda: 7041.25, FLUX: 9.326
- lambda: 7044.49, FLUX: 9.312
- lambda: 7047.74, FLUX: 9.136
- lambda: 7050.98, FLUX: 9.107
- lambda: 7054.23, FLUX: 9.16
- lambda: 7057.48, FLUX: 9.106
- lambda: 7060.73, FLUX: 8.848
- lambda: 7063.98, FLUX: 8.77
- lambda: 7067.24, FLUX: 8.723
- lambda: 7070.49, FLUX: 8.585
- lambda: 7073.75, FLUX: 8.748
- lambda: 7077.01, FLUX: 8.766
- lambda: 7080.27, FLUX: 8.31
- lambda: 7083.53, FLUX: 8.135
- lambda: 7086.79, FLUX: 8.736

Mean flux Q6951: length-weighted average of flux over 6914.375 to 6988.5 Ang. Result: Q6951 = 9.04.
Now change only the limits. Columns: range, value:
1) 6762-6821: 8.59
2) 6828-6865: 9.03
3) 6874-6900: 8.91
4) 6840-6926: 8.96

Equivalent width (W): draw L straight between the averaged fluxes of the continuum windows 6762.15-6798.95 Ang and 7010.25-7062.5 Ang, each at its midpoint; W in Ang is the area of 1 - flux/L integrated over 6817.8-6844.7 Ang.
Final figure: -0.9 Ang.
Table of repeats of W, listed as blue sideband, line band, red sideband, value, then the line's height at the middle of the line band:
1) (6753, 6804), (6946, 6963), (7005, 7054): 0.3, 8.99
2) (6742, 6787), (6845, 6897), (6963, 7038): 0.4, 8.94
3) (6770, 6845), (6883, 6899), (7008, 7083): 0.0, 8.82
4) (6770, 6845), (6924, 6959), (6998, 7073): 0.4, 8.89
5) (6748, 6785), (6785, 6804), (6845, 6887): 0.7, 8.85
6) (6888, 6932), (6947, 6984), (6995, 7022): -1.2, 8.89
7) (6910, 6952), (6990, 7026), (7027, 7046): 1.3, 9.18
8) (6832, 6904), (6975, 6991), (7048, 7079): -1.1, 8.92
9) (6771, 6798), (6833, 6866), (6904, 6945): -1.0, 8.74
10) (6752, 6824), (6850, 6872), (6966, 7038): 0.1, 8.8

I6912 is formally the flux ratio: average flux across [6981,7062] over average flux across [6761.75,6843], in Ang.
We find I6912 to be 1.0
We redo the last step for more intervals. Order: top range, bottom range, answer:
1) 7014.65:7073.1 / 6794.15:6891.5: 1.02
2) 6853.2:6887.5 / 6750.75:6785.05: 1.00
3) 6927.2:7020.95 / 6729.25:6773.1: 1.03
